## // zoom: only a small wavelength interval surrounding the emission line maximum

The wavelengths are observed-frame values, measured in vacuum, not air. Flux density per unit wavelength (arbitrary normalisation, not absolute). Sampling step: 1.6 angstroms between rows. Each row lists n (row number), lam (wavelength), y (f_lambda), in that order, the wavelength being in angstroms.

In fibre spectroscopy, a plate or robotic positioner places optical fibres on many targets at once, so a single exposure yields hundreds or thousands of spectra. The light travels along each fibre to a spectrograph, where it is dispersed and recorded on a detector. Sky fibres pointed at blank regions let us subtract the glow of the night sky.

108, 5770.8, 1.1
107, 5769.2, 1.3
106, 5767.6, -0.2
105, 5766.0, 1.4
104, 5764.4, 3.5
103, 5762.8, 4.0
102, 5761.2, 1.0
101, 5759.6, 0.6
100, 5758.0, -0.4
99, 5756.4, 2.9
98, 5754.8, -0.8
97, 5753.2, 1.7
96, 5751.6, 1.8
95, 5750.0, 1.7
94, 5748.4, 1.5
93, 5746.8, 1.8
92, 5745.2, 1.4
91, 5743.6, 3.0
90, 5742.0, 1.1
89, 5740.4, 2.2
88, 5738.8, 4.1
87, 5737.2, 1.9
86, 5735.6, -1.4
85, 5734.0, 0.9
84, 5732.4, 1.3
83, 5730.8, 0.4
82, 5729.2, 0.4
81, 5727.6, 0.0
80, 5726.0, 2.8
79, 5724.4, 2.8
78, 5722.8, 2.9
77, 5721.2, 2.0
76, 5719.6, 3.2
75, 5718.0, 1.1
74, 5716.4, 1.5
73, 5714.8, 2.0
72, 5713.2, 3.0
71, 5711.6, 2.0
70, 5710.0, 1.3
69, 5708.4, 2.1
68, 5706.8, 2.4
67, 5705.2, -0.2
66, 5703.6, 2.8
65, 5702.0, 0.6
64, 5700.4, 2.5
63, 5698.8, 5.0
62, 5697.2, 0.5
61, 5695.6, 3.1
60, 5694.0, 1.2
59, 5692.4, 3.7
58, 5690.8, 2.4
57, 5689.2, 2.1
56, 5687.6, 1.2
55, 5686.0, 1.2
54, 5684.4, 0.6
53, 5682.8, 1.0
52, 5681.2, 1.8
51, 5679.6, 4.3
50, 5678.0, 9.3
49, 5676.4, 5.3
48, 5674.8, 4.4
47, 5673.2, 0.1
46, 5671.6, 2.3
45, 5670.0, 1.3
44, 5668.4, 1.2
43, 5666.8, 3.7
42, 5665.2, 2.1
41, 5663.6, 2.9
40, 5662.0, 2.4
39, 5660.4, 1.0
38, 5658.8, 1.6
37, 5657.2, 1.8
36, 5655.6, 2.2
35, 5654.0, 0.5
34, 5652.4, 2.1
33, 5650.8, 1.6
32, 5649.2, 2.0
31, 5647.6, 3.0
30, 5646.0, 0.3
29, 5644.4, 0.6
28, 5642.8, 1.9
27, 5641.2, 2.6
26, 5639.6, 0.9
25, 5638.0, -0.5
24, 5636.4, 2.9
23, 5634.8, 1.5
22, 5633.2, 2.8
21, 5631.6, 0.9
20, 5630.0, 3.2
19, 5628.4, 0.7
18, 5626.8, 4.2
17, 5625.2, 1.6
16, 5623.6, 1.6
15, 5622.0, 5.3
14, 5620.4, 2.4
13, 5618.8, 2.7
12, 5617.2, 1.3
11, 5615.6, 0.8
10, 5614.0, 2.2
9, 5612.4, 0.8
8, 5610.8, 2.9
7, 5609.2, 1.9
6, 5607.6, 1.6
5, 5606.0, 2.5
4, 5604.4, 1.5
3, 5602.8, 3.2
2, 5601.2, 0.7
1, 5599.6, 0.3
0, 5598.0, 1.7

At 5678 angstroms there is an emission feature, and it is H-beta 4861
